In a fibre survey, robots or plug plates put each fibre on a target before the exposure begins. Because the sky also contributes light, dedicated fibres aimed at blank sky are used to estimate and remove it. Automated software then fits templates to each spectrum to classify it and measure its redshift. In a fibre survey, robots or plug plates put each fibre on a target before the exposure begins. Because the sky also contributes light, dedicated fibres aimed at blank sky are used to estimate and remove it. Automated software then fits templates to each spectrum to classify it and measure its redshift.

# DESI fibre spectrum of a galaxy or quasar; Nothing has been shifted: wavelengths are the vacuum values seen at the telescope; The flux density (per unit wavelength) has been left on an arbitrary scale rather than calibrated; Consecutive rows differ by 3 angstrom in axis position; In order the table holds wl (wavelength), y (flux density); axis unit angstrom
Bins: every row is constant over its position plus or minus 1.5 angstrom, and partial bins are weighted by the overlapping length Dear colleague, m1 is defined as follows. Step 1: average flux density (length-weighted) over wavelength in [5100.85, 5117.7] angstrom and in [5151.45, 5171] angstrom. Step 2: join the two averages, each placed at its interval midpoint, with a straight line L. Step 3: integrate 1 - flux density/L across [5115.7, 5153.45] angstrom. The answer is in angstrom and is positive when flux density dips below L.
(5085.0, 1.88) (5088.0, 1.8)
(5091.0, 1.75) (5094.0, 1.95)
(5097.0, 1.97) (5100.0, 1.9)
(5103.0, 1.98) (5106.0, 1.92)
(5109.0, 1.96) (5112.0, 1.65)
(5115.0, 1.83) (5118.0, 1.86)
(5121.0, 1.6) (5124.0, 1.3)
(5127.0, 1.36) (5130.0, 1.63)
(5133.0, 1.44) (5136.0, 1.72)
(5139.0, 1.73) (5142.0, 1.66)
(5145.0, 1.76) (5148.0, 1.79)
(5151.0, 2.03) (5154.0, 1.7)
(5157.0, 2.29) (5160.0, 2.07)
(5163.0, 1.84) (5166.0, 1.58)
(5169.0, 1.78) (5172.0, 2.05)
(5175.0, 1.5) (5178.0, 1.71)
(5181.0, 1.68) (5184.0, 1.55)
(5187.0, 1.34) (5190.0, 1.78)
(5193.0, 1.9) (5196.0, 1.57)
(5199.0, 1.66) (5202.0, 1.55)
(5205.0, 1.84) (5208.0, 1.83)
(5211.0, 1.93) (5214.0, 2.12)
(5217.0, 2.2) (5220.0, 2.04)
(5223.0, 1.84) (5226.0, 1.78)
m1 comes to 4.4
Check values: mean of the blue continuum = 1.87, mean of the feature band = 1.66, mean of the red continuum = 1.89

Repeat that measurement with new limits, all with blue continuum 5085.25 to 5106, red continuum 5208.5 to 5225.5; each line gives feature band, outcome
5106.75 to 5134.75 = 4.10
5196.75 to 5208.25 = 1.67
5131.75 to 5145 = 1.89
